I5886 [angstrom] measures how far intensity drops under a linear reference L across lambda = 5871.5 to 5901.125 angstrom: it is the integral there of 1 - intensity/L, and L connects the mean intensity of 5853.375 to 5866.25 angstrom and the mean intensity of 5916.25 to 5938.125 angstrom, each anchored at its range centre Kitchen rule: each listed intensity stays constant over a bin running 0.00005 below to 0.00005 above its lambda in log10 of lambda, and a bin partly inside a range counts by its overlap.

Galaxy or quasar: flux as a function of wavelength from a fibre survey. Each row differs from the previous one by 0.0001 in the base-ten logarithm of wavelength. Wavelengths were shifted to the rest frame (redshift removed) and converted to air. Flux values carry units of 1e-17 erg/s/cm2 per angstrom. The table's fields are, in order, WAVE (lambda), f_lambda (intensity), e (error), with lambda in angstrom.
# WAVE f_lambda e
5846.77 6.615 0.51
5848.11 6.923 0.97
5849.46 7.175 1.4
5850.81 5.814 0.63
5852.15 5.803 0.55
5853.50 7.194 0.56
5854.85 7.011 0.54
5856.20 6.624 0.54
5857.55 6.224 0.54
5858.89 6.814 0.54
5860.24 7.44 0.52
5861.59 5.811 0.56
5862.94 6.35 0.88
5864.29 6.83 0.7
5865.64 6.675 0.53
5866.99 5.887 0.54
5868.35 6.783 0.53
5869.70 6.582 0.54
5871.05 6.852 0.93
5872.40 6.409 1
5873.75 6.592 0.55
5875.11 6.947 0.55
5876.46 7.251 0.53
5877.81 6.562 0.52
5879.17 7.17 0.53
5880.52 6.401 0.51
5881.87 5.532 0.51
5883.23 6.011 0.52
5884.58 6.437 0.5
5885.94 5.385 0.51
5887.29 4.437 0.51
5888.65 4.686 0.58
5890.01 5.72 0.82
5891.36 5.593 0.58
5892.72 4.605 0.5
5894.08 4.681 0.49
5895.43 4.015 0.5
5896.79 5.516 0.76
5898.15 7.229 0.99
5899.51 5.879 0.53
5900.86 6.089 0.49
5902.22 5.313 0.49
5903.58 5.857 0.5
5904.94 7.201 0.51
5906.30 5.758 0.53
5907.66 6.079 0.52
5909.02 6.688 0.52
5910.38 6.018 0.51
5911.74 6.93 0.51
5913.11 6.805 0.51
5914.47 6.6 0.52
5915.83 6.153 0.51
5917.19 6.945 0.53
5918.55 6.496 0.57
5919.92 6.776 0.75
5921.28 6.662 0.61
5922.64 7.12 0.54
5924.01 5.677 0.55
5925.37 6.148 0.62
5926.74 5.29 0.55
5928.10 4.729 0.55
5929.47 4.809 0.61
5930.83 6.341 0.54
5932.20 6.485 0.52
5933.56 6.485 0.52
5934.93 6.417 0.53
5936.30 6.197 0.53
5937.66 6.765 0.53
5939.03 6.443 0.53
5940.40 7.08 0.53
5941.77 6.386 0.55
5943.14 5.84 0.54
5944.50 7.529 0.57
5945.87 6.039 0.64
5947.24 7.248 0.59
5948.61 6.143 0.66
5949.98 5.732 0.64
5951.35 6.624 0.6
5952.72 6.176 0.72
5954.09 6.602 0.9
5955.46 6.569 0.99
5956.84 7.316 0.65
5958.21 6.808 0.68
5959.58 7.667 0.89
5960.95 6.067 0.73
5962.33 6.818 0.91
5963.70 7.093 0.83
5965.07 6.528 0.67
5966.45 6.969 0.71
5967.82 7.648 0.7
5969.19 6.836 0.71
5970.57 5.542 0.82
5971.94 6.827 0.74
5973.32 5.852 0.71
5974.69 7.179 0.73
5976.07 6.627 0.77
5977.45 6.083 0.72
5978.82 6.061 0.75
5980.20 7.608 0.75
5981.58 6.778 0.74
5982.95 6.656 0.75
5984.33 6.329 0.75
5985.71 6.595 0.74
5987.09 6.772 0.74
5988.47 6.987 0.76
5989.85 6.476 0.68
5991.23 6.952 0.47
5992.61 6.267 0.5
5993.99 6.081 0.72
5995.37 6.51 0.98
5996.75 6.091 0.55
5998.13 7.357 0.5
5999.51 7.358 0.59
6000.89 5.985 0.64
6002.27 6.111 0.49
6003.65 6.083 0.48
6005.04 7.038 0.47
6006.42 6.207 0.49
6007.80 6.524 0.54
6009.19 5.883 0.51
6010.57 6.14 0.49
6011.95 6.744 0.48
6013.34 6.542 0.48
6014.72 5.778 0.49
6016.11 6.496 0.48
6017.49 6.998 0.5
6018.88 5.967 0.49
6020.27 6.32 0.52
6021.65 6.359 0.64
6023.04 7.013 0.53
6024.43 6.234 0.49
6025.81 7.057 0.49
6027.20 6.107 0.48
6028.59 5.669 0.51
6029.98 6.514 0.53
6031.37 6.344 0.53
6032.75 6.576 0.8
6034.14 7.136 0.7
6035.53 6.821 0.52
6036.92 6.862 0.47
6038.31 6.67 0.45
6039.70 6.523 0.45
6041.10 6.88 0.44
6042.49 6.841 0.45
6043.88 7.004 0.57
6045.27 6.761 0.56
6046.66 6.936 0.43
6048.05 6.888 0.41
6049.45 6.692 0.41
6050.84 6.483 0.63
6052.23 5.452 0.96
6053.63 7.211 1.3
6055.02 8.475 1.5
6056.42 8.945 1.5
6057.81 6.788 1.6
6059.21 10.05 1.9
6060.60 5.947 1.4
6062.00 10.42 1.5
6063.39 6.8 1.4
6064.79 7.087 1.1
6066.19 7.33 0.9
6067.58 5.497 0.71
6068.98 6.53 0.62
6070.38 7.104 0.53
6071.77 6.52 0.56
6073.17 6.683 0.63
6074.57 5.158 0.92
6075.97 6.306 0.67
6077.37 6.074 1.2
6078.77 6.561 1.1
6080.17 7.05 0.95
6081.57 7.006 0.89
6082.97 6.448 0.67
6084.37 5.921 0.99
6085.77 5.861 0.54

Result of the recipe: 2.8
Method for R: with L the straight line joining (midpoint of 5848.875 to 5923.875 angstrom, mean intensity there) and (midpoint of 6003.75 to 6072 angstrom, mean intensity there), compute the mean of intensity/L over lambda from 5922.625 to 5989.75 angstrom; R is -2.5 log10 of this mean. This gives 0.002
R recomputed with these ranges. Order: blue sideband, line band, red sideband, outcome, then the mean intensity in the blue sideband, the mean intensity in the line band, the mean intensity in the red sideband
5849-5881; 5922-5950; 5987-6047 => 0.06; 6.63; 6.24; 6.54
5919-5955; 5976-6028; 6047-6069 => 0.05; 6.3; 6.5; 7.3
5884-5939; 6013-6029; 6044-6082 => 0.05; 5.98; 6.39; 6.99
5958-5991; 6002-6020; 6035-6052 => 0.06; 6.7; 6.35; 6.74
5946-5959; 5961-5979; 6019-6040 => -0.01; 6.56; 6.62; 6.53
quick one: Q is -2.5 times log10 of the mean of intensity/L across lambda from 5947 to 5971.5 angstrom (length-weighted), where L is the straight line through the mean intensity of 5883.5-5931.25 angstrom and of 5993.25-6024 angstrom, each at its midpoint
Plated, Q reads -0.09 mag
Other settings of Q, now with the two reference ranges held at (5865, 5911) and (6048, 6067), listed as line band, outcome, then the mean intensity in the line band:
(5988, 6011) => 0.081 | 6.47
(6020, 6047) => 0.100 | 6.63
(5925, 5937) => 0.092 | 5.87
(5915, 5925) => -0.041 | 6.54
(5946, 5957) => 0.014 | 6.48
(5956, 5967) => -0.039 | 6.9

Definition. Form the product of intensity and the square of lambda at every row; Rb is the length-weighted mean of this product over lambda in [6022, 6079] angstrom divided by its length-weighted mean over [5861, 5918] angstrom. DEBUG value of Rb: 1.2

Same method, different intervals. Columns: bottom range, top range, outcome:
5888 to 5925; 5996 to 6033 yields 1.10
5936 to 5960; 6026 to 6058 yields 1.06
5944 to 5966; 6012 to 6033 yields 0.98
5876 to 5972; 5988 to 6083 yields 1.11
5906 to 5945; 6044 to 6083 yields 1.15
